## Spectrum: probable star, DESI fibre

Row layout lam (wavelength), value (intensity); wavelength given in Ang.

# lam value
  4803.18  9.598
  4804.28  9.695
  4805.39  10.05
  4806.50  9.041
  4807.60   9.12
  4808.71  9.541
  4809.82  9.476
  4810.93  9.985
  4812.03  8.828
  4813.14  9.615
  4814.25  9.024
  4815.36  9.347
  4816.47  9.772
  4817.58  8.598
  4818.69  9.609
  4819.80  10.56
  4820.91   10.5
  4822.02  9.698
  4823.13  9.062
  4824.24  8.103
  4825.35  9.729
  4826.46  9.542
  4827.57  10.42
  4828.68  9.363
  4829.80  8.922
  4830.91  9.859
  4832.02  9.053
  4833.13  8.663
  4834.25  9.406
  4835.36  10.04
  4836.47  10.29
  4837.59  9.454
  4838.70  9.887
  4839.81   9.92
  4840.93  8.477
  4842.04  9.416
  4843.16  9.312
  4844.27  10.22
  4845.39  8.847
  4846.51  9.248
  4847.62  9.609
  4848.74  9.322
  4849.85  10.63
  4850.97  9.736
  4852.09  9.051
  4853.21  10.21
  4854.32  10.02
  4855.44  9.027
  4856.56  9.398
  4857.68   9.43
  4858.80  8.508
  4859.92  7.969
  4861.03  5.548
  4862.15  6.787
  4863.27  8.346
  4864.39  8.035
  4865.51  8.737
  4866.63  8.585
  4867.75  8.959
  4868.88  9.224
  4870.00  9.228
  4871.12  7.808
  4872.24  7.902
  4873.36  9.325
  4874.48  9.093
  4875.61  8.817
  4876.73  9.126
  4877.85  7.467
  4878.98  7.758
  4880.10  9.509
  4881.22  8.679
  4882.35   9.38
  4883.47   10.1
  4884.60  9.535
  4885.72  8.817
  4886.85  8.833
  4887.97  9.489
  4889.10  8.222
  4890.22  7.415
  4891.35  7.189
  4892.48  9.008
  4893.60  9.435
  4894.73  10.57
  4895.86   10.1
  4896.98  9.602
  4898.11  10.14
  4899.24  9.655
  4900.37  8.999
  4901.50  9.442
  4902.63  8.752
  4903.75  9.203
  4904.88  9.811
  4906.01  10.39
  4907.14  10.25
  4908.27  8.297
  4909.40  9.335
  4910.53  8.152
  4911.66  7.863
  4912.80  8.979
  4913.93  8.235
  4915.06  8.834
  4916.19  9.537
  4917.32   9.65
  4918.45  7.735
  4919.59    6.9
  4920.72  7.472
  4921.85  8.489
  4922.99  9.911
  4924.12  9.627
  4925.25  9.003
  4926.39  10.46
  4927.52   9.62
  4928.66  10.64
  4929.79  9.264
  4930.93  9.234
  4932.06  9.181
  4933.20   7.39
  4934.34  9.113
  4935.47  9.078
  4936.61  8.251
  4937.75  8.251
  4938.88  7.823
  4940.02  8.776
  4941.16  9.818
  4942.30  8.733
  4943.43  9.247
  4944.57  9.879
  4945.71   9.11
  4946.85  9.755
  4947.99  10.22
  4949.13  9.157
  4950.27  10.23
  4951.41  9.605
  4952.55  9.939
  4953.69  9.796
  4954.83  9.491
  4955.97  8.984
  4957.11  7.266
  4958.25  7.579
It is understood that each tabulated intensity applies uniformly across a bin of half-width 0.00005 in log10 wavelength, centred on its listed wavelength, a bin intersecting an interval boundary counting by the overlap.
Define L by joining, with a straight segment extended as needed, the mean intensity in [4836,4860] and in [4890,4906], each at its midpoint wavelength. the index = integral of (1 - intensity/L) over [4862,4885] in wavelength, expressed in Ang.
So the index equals 1.7 Ang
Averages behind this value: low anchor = 9.48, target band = 8.71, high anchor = 9.32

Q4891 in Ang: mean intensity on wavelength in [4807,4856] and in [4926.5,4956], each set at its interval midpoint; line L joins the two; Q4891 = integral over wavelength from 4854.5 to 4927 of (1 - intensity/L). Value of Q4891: 4.1 Ang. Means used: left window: 9.51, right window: 9.28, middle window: 8.85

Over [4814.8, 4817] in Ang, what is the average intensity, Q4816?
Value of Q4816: 9.55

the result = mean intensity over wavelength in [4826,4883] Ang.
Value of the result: 9.05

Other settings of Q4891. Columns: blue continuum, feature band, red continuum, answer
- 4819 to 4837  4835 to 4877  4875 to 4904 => 1.4 Ang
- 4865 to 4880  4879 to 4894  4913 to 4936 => -0.2 Ang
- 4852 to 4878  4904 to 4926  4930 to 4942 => -0.5 Ang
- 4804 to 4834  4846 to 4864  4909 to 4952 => 0.8 Ang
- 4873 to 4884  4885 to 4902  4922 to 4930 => 0.1 Ang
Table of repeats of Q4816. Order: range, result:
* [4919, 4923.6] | 8.2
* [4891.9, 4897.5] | 9.75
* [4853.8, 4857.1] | 9.46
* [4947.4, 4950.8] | 9.86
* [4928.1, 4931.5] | 9.73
